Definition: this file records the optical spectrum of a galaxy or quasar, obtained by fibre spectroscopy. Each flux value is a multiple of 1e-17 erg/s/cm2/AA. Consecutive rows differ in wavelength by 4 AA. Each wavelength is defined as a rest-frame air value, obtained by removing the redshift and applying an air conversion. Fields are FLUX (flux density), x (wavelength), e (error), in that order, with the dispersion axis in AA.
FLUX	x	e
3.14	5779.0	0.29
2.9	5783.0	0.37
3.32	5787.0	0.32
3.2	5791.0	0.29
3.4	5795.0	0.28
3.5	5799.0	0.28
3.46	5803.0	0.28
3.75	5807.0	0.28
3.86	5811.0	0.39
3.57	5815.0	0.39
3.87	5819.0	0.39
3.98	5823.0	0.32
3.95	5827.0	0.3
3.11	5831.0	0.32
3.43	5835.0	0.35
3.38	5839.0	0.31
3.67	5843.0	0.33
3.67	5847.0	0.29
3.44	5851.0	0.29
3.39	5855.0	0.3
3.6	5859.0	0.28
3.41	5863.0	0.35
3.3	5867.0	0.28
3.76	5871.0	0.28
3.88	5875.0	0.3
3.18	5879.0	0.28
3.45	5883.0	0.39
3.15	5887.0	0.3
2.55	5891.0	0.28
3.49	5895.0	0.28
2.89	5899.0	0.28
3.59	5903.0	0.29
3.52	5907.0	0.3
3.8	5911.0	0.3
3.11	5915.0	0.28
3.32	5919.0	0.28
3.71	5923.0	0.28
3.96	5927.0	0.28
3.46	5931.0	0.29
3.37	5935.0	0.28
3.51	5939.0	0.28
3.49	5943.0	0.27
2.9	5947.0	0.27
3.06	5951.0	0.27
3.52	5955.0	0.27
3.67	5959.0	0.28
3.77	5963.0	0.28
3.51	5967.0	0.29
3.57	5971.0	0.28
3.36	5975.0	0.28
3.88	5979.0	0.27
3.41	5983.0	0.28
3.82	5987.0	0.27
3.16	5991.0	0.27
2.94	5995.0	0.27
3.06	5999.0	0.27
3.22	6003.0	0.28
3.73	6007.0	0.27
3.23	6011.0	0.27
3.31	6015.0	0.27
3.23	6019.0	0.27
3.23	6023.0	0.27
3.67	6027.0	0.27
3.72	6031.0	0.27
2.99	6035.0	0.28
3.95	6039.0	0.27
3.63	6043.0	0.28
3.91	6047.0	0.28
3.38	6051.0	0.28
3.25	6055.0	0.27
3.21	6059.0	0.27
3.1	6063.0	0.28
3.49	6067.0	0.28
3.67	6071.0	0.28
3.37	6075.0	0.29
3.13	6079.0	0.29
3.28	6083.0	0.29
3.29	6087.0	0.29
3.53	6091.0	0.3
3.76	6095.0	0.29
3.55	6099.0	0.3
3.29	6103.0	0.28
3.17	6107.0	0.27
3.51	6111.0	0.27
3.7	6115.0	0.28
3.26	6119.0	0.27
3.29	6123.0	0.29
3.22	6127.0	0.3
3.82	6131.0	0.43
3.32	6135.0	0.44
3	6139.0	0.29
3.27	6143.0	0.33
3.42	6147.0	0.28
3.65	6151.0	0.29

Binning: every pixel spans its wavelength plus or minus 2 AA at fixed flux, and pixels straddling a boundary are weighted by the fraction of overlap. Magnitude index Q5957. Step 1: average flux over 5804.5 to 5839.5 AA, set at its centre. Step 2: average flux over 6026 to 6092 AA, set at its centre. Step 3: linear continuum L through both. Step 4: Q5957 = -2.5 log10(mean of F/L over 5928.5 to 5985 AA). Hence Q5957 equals 0.02 mag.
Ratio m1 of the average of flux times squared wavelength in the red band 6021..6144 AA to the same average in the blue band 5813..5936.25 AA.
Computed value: 1.05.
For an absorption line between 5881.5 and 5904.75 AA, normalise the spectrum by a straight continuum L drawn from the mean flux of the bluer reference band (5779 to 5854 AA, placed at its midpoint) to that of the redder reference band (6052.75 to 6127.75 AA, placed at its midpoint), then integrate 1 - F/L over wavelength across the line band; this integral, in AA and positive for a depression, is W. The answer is 2.0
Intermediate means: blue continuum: 3.51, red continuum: 3.37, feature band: 3.18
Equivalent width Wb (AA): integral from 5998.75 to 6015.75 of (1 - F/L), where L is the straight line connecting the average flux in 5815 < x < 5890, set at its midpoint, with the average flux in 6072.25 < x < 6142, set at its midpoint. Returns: 0.5 AA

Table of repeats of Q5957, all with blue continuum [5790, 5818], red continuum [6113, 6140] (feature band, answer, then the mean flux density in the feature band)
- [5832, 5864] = 0.01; 3.49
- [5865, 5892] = 0.05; 3.35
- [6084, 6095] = -0.02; 3.46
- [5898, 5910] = 0.03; 3.41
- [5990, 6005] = 0.12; 3.09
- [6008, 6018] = 0.04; 3.31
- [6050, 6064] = 0.06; 3.23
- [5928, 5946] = 0.01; 3.45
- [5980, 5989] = -0.06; 3.64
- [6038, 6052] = -0.09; 3.73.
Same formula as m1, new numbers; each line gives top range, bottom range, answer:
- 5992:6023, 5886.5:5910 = 1.04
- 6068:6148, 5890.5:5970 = 1.05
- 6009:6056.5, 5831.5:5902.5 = 1.08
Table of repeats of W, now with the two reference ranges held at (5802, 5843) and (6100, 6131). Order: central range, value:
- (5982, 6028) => 2.1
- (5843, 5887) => 1.3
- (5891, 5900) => 1.2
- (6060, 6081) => 0.5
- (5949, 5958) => 0.5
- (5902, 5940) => 0.2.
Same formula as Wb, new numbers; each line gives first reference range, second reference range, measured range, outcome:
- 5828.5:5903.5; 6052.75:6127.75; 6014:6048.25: -1.4 AA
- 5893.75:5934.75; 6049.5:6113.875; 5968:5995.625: -0.3 AA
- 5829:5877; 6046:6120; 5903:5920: 0.1 AA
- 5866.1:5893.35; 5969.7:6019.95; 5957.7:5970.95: -1.1 AA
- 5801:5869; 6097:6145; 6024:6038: -0.2 AA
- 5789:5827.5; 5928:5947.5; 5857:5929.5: 1.3 AA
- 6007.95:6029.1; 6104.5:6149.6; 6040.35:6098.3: -1.3 AA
